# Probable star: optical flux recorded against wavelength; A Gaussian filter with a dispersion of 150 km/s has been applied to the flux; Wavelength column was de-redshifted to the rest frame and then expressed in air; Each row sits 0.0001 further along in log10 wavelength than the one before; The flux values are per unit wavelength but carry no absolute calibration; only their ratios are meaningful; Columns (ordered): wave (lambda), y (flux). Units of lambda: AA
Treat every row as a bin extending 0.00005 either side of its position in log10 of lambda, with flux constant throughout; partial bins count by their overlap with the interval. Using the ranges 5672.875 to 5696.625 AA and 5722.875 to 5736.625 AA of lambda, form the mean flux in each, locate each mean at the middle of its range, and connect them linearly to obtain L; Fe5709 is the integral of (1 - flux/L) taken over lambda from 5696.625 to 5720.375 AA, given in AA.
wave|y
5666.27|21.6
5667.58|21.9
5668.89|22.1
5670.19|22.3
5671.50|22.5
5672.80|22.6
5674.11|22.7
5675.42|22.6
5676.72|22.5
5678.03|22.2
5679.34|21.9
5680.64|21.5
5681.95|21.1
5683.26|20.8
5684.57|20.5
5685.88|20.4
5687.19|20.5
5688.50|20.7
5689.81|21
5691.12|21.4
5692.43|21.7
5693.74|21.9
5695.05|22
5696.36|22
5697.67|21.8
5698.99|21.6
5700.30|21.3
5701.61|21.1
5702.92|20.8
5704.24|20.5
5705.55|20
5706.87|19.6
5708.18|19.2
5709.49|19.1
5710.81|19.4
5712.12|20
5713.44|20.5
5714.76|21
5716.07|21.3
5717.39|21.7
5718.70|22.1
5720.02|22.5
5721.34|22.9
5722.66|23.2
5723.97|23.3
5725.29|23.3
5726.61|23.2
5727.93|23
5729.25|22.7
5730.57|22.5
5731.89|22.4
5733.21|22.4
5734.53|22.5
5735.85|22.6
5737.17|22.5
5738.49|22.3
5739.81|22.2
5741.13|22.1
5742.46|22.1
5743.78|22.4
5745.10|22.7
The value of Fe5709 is 1.6 AA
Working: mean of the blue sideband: 21.5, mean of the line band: 20.7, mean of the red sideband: 22.8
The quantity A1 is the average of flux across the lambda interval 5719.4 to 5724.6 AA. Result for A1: 23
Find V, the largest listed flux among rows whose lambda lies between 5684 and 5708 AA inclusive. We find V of 22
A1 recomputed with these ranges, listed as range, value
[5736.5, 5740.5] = 22.4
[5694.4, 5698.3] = 22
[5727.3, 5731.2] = 22.7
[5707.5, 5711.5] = 19.3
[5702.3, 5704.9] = 20.6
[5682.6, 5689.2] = 20.6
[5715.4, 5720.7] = 21.9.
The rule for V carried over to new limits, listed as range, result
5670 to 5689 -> 22.7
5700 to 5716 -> 21.3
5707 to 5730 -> 23.3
